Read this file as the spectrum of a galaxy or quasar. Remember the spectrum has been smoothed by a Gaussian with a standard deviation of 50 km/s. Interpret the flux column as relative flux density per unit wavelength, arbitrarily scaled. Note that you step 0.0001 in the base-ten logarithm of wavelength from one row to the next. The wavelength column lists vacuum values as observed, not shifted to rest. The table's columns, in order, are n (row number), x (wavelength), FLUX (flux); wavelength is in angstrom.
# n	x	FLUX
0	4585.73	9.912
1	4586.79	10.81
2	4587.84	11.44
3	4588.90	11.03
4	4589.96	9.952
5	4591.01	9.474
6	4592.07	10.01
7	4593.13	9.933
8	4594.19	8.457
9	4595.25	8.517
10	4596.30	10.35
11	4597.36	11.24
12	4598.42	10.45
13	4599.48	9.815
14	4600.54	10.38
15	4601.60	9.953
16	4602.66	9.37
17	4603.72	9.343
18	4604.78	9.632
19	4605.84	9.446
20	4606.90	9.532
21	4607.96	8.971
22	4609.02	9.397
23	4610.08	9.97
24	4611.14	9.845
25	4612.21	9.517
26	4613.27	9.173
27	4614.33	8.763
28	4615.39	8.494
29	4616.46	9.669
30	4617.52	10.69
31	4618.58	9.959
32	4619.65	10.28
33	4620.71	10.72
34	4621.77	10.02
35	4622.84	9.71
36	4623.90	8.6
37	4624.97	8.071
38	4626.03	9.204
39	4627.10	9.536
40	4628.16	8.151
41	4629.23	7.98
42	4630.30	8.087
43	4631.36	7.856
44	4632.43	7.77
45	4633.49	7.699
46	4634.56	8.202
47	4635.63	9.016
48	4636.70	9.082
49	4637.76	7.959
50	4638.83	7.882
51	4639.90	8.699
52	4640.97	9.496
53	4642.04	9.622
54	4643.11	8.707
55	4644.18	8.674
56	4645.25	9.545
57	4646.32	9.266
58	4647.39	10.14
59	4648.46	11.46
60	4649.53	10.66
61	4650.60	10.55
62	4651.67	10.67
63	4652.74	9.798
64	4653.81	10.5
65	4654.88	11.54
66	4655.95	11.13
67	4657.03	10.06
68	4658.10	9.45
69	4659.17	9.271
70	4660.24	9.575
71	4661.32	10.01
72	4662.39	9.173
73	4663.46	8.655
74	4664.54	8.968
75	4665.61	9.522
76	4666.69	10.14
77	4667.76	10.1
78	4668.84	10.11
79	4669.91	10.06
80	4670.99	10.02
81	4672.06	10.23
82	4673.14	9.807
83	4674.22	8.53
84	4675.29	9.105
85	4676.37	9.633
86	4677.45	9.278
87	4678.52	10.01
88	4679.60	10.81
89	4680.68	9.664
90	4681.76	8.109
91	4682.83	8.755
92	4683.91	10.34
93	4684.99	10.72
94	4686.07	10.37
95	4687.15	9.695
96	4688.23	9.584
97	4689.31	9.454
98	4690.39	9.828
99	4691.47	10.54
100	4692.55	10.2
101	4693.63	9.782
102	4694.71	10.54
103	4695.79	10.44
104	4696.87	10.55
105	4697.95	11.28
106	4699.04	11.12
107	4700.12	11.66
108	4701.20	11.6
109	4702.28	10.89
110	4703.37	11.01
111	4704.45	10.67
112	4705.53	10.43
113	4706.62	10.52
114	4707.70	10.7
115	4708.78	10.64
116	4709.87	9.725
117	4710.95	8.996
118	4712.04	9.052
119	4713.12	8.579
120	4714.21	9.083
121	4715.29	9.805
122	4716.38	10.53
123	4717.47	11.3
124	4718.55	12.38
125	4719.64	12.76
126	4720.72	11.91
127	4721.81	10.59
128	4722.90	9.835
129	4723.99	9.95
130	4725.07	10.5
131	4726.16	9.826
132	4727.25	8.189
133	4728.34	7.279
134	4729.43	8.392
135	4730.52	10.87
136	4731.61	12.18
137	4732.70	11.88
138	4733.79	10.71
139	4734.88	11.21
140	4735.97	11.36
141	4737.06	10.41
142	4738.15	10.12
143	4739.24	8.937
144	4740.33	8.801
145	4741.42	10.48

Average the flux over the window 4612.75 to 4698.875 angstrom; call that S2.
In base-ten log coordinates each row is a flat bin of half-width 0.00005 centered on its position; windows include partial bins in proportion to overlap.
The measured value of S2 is 9.58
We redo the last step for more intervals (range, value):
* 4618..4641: 8.81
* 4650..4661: 10.3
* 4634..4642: 8.67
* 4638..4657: 9.87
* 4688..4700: 10.4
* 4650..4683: 9.8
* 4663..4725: 10.2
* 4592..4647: 9.24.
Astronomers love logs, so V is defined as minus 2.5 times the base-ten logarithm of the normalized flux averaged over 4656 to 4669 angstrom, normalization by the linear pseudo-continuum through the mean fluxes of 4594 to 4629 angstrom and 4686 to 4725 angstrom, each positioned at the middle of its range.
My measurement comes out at 0.05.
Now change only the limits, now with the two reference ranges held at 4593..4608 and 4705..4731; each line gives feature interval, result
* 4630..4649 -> 0.114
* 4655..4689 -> 0.023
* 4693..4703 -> -0.089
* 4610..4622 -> 0.001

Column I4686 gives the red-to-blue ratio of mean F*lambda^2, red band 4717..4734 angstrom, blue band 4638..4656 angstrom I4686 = 1.11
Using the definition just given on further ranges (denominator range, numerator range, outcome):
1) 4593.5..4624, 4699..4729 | 1.12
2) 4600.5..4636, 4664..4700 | 1.11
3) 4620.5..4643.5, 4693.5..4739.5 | 1.24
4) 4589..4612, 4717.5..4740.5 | 1.13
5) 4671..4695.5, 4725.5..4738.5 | 1.06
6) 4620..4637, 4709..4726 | 1.23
